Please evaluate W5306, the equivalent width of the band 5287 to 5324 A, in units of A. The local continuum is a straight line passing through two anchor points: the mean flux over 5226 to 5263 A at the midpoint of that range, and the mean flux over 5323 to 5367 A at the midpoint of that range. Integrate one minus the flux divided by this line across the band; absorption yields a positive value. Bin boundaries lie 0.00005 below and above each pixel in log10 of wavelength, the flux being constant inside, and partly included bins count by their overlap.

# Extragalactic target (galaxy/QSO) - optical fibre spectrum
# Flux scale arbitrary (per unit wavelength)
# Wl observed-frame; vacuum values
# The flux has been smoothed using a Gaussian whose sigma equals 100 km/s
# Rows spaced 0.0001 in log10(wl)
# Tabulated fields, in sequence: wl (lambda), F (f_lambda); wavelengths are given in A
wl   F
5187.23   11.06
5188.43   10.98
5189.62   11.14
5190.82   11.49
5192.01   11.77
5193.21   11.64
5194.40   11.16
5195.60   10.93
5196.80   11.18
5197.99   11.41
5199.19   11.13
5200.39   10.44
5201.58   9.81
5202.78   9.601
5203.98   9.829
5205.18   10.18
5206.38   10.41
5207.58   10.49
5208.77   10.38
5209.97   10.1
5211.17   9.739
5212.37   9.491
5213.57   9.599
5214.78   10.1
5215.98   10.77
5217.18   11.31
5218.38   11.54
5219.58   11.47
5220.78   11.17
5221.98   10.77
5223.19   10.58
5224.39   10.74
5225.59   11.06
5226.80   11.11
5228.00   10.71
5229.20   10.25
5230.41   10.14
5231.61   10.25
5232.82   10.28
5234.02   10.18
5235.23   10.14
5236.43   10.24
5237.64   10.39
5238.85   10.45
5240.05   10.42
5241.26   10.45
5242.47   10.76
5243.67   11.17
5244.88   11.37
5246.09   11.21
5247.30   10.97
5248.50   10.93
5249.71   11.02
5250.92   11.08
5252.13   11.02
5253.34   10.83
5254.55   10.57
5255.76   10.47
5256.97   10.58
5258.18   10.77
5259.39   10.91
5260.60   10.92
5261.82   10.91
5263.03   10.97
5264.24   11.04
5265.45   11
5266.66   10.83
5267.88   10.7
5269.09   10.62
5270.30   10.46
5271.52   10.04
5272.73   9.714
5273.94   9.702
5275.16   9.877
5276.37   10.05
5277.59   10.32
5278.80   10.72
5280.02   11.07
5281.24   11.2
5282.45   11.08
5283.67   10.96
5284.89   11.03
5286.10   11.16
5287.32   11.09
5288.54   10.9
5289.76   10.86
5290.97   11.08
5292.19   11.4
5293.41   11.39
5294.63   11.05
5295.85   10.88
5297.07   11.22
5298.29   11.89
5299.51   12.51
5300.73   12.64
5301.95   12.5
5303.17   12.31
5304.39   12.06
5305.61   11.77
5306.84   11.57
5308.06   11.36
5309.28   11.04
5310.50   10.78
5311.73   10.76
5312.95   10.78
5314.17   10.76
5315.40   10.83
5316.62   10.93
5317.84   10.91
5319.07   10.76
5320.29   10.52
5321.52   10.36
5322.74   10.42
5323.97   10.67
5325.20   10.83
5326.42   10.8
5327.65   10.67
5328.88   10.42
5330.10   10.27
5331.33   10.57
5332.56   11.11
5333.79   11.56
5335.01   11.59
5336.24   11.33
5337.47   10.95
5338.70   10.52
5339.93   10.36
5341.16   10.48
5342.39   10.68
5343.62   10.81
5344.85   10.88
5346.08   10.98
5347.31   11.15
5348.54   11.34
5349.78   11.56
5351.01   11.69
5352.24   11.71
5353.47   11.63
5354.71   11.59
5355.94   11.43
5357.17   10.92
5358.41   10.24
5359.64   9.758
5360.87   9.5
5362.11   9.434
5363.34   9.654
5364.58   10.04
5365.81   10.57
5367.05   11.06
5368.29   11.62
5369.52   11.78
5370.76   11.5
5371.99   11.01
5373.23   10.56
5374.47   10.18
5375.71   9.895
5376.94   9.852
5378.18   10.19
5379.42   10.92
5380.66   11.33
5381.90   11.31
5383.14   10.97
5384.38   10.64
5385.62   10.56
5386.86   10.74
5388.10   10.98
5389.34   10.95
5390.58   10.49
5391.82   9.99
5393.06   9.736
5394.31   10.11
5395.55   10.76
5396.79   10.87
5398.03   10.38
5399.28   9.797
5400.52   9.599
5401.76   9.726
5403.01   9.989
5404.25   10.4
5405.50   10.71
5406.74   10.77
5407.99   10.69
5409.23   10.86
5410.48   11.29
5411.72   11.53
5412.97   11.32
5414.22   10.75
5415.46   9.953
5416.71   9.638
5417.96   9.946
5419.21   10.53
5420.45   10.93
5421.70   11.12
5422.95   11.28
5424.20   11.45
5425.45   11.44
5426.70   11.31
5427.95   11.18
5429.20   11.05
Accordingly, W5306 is -1.7 A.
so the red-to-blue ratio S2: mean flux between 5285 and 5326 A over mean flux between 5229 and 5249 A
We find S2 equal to 1.1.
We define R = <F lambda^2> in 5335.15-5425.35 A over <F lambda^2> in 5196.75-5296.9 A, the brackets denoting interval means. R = 1.05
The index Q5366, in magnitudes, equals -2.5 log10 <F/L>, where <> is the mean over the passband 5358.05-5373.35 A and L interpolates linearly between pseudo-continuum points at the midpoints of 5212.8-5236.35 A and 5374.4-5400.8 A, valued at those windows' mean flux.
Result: 0.00 mag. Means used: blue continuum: 10.6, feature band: 10.5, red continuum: 10.5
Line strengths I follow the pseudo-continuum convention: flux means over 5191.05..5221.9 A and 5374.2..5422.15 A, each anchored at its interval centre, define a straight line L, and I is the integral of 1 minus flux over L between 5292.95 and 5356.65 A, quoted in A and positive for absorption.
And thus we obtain -3.47 A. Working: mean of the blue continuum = 10.6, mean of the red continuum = 10.5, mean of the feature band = 11.1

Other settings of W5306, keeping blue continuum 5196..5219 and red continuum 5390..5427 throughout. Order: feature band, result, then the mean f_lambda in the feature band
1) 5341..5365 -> -0.6 A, 10.8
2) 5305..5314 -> -0.6 A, 11.1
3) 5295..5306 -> -1.6 A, 12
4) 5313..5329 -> -0.3 A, 10.7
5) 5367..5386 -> -0.5 A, 10.8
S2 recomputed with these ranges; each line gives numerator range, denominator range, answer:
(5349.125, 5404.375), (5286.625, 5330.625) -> 0.95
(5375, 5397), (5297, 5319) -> 0.92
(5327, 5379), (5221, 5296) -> 1.01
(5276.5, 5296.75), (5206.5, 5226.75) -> 1.04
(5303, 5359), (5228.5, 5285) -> 1.03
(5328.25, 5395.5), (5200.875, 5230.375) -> 1.03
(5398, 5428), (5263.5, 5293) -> 0.99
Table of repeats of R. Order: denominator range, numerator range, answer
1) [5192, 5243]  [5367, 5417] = 1.07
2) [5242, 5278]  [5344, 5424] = 1.05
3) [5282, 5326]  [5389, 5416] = 0.97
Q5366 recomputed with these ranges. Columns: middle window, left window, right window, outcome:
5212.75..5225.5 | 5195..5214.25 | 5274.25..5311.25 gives -0.04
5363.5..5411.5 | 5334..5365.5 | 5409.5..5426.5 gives 0.02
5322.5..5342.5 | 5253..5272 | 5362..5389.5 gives -0.01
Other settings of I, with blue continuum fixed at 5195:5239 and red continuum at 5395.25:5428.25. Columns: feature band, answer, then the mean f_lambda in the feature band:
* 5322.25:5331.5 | 0.0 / 10.6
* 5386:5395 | 0.2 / 10.4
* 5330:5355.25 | -1.2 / 11.1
